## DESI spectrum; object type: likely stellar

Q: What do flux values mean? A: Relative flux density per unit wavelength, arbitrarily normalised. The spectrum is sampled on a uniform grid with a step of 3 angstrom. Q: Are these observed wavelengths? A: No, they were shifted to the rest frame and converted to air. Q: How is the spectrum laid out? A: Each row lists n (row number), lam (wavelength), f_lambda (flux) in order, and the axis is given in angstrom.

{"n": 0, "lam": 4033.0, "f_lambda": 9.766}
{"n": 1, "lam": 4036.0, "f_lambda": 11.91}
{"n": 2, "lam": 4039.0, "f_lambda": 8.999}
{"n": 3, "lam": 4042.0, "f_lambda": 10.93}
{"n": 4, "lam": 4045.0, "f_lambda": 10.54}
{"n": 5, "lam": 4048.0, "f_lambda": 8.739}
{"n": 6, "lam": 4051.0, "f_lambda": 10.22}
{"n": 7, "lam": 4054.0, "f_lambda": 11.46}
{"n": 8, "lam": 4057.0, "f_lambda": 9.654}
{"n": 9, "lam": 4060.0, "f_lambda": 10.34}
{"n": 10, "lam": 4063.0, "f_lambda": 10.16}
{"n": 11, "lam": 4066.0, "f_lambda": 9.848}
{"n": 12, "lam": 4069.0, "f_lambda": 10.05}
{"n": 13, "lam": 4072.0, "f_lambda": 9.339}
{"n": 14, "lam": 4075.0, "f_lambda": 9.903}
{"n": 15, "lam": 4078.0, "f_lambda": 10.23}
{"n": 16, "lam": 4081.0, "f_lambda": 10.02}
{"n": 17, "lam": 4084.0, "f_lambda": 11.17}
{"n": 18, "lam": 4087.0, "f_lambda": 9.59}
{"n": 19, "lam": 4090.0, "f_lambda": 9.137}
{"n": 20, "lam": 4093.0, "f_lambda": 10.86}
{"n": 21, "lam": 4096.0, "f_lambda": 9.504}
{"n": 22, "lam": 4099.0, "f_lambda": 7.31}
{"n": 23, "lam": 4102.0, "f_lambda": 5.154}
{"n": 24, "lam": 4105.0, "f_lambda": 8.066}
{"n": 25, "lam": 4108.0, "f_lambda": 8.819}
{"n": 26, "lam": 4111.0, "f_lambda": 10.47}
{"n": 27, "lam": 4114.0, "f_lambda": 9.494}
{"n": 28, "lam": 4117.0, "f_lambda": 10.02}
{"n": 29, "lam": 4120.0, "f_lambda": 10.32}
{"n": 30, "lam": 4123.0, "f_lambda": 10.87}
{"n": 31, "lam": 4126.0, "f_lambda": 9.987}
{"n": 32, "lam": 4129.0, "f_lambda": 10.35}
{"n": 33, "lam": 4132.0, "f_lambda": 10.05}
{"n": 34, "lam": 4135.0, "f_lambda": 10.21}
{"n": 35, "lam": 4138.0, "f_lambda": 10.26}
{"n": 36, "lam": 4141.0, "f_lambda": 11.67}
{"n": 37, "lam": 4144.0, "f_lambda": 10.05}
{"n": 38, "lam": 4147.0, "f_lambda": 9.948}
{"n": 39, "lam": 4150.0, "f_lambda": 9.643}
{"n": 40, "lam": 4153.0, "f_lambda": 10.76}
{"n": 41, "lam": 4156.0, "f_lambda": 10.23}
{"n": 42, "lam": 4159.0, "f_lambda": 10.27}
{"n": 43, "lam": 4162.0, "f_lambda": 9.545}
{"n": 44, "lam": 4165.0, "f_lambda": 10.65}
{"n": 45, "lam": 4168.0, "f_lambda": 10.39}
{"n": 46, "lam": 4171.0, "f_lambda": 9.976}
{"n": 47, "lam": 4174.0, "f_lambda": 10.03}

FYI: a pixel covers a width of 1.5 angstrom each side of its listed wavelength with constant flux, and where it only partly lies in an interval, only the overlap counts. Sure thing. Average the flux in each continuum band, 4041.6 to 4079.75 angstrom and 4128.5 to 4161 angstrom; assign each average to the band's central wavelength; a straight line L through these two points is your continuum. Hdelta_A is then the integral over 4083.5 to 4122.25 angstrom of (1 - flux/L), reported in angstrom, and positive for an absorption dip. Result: 3.8 angstrom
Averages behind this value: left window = 10.1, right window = 10.3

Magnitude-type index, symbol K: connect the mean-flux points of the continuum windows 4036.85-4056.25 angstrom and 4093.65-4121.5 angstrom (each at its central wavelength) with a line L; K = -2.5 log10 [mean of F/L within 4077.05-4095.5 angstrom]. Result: -0.09 mag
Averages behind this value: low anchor 10.2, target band 10.1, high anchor 8.86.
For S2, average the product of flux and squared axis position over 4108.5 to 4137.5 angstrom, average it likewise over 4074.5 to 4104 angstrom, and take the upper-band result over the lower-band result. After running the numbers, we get 1.1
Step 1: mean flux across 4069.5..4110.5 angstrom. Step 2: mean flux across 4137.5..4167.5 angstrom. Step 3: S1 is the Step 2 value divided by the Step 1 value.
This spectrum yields 1.1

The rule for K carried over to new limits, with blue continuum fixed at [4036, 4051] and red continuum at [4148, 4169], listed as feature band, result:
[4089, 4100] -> 0.09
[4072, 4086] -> -0.01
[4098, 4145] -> 0.06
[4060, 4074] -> 0.02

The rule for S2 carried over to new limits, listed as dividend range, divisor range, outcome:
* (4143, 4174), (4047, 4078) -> 1.06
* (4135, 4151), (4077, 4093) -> 1.05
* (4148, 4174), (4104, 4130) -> 1.05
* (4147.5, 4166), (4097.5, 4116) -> 1.26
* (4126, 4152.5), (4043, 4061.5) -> 1.05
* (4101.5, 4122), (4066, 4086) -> 0.92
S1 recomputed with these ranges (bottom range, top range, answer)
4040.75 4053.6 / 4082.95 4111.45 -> 0.87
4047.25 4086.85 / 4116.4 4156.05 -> 1.02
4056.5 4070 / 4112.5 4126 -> 1.01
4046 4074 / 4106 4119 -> 0.97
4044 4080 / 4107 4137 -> 1.00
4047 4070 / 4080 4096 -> 1.00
